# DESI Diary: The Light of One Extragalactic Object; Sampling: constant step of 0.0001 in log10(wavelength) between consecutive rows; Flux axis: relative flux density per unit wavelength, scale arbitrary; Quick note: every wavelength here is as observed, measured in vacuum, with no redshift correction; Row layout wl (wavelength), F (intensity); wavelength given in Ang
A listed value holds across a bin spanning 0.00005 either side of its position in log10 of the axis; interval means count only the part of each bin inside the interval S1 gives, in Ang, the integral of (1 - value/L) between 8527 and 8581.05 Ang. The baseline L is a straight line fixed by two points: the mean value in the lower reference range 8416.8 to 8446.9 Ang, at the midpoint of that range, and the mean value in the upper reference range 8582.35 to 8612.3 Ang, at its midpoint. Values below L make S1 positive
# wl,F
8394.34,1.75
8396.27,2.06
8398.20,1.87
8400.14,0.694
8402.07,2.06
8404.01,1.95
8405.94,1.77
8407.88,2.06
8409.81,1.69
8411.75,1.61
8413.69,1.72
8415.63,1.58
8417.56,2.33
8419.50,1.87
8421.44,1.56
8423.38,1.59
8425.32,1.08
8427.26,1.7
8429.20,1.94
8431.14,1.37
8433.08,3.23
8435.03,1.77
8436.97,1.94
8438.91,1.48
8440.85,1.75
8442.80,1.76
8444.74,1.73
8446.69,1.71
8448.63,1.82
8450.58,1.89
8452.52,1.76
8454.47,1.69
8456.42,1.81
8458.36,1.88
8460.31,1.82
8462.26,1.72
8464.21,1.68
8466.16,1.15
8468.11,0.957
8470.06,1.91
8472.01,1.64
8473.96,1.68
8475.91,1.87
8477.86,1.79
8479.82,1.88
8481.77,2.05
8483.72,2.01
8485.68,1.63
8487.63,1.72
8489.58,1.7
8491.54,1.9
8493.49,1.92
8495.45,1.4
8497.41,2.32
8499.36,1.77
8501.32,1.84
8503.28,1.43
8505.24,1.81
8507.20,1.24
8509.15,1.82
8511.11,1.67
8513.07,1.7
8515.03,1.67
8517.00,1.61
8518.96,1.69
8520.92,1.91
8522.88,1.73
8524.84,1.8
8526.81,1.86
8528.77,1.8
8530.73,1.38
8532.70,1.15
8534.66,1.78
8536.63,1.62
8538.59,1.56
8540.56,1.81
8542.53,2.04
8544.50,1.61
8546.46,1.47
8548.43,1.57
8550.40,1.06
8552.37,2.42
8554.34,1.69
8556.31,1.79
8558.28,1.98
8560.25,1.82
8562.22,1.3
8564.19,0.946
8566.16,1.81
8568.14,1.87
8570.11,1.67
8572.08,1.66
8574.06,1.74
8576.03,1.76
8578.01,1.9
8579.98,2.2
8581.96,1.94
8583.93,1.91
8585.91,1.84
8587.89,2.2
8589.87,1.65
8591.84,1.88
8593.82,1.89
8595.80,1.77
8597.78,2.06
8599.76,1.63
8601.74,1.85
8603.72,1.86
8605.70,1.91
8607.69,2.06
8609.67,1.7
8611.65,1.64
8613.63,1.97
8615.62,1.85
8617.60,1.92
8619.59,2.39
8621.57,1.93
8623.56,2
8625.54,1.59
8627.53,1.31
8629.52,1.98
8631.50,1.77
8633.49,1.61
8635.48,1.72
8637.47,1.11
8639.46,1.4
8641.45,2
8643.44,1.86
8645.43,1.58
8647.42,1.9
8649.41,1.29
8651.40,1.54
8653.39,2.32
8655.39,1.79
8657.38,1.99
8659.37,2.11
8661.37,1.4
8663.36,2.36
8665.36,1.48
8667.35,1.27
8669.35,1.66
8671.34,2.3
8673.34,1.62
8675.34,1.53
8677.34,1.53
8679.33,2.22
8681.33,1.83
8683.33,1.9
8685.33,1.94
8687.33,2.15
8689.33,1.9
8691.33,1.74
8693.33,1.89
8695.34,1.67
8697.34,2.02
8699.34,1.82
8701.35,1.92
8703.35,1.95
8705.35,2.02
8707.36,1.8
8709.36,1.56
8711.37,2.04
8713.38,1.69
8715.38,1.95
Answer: 4.7 Ang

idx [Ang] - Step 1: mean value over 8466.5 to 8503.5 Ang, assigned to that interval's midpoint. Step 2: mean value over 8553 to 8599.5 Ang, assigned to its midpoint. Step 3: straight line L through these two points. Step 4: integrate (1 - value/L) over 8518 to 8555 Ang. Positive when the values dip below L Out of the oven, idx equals 2.0 Ang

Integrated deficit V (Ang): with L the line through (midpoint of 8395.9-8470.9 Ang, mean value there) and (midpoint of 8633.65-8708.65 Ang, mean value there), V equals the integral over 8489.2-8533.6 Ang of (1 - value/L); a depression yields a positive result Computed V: 1.41 Ang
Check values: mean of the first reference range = 1.74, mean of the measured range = 1.7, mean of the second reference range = 1.8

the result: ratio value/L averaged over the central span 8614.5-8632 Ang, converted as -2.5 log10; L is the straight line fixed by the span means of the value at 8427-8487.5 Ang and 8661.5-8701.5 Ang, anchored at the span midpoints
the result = -0.03 mag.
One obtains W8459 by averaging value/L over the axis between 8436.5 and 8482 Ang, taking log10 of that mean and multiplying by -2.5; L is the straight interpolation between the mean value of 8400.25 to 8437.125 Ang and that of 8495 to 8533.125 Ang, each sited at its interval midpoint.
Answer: 0.025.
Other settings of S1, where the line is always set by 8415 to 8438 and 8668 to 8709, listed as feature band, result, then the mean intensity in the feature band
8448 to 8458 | 0.2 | 1.8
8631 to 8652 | 2.7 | 1.61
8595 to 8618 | 0.0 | 1.85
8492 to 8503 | 0.1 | 1.83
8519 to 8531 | 0.5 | 1.77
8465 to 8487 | 1.8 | 1.69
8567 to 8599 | -0.3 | 1.87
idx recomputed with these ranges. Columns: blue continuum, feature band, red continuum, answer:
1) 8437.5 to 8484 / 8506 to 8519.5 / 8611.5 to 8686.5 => 0.9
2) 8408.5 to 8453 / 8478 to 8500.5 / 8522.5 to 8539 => -2.0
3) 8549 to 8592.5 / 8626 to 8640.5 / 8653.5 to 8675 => 1.9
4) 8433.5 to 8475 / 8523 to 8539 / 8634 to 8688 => 1.0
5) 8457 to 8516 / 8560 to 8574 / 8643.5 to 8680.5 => 1.3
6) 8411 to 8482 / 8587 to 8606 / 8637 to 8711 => -0.9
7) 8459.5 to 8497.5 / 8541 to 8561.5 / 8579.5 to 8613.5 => 0.9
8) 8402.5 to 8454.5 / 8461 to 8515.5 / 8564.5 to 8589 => 3.2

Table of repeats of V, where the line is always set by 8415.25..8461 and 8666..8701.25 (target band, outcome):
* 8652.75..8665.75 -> -0.8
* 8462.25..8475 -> 2.0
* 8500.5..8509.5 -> 1.0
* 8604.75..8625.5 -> -1.2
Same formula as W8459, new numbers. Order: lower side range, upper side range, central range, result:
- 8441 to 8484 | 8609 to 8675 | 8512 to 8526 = 0.008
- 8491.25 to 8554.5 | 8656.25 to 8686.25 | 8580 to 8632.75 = -0.066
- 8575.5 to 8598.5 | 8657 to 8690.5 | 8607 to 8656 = 0.064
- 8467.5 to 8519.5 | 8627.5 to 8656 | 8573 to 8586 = -0.117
